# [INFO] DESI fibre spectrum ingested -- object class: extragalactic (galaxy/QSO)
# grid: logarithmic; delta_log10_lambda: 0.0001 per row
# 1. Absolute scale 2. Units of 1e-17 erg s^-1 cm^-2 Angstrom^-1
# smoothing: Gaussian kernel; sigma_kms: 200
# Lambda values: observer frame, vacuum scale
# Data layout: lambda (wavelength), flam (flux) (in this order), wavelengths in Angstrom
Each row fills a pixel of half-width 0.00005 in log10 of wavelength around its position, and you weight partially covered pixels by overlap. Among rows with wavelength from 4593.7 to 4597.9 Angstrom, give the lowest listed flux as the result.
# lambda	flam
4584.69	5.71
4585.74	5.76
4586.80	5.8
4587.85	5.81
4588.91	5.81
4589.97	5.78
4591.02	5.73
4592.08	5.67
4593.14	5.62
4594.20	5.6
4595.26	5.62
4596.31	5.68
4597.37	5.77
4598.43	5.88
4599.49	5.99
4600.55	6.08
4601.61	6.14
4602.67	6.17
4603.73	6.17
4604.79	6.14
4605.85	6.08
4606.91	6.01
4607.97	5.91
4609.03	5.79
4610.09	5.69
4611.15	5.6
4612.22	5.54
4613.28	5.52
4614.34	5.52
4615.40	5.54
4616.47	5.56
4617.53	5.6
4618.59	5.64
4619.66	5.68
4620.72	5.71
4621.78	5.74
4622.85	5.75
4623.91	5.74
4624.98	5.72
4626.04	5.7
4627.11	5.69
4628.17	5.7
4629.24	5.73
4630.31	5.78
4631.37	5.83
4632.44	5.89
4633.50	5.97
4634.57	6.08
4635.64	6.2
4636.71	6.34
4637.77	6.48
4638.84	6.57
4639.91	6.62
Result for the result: 5.6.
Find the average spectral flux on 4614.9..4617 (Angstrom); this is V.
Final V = 5.54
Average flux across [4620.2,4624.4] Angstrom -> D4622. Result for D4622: 5.74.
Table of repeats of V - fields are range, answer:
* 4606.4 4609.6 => 5.91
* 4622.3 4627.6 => 5.71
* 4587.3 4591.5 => 5.79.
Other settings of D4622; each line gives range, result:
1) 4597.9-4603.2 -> 6.05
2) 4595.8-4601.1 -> 5.88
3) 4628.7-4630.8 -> 5.73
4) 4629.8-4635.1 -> 5.92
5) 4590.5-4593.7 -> 5.66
